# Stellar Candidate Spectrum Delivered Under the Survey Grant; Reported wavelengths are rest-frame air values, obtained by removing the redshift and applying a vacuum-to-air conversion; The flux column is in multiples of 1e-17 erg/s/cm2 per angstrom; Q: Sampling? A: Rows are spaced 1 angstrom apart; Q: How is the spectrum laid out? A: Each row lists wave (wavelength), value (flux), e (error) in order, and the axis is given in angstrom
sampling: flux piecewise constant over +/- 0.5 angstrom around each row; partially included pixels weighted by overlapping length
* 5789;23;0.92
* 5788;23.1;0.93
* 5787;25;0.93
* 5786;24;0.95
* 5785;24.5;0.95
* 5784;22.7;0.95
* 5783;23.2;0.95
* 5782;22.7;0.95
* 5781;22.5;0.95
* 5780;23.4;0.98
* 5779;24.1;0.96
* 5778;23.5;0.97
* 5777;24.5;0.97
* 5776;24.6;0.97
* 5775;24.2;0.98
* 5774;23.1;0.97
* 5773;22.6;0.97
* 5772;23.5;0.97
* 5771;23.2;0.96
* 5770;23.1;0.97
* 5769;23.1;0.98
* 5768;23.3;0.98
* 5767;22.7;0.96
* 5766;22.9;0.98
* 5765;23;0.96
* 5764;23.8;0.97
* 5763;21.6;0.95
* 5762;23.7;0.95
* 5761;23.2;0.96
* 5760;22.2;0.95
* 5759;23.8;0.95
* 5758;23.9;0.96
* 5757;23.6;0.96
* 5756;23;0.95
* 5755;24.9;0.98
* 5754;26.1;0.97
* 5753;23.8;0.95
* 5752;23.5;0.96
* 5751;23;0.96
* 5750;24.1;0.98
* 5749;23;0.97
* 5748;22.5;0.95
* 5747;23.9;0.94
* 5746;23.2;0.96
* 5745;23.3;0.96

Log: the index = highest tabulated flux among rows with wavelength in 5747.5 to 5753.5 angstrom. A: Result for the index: 24.1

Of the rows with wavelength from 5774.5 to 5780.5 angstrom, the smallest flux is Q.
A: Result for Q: 23.4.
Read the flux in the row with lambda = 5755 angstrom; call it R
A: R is 24.9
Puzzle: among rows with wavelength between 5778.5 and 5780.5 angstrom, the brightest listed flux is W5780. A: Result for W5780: 24.1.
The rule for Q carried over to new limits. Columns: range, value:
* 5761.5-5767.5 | 21.6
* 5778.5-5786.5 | 22.5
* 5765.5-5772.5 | 22.7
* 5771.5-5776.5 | 22.6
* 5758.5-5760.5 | 22.2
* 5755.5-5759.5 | 23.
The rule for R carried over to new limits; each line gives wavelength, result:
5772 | 23.5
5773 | 22.6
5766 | 22.9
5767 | 22.7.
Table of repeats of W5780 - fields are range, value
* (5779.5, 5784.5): 23.4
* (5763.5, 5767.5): 23.8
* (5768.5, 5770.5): 23.1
